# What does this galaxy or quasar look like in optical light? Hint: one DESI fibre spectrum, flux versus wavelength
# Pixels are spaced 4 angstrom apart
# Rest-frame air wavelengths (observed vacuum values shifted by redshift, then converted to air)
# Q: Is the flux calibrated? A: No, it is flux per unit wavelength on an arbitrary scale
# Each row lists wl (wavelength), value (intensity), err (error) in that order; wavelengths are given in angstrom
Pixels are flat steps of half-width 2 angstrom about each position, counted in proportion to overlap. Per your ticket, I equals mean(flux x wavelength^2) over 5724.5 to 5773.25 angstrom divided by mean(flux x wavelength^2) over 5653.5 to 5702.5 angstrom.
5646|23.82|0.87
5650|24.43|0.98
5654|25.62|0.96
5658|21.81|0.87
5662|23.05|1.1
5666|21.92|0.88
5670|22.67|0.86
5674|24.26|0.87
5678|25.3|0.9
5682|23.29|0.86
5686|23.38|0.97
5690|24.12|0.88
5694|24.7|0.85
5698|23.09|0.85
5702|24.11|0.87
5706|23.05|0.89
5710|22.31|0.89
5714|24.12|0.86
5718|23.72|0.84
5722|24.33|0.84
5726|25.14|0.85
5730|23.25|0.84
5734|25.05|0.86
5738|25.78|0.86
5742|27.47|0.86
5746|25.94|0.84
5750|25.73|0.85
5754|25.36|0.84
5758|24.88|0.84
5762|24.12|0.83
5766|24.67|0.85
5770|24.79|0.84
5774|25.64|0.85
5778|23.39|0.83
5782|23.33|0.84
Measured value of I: 1.10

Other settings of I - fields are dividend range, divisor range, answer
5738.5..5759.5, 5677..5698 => 1.10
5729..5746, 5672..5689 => 1.08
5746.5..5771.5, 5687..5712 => 1.08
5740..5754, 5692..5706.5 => 1.12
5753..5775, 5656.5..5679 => 1.11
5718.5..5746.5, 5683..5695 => 1.07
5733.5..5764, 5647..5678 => 1.12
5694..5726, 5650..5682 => 1.02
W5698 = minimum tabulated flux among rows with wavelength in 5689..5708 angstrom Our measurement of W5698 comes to 23.05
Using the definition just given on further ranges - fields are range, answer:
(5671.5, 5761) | 22.31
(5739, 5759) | 24.88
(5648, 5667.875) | 21.81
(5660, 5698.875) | 21.92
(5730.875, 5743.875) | 25.05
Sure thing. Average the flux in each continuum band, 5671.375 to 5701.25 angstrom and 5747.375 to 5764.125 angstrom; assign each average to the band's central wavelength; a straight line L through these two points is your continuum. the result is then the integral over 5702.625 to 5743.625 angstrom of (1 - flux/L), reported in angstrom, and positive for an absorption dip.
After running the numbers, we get 0.3 angstrom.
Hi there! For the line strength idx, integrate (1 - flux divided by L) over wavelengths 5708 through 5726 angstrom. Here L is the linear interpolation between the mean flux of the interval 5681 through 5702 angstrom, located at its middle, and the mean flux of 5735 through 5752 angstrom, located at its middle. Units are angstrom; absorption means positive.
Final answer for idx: 0.8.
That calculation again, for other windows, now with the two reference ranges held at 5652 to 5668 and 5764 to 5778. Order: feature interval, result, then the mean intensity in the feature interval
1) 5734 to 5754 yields -1.3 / 26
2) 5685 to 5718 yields 0.2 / 23.6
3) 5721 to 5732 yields -0.1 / 24.2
